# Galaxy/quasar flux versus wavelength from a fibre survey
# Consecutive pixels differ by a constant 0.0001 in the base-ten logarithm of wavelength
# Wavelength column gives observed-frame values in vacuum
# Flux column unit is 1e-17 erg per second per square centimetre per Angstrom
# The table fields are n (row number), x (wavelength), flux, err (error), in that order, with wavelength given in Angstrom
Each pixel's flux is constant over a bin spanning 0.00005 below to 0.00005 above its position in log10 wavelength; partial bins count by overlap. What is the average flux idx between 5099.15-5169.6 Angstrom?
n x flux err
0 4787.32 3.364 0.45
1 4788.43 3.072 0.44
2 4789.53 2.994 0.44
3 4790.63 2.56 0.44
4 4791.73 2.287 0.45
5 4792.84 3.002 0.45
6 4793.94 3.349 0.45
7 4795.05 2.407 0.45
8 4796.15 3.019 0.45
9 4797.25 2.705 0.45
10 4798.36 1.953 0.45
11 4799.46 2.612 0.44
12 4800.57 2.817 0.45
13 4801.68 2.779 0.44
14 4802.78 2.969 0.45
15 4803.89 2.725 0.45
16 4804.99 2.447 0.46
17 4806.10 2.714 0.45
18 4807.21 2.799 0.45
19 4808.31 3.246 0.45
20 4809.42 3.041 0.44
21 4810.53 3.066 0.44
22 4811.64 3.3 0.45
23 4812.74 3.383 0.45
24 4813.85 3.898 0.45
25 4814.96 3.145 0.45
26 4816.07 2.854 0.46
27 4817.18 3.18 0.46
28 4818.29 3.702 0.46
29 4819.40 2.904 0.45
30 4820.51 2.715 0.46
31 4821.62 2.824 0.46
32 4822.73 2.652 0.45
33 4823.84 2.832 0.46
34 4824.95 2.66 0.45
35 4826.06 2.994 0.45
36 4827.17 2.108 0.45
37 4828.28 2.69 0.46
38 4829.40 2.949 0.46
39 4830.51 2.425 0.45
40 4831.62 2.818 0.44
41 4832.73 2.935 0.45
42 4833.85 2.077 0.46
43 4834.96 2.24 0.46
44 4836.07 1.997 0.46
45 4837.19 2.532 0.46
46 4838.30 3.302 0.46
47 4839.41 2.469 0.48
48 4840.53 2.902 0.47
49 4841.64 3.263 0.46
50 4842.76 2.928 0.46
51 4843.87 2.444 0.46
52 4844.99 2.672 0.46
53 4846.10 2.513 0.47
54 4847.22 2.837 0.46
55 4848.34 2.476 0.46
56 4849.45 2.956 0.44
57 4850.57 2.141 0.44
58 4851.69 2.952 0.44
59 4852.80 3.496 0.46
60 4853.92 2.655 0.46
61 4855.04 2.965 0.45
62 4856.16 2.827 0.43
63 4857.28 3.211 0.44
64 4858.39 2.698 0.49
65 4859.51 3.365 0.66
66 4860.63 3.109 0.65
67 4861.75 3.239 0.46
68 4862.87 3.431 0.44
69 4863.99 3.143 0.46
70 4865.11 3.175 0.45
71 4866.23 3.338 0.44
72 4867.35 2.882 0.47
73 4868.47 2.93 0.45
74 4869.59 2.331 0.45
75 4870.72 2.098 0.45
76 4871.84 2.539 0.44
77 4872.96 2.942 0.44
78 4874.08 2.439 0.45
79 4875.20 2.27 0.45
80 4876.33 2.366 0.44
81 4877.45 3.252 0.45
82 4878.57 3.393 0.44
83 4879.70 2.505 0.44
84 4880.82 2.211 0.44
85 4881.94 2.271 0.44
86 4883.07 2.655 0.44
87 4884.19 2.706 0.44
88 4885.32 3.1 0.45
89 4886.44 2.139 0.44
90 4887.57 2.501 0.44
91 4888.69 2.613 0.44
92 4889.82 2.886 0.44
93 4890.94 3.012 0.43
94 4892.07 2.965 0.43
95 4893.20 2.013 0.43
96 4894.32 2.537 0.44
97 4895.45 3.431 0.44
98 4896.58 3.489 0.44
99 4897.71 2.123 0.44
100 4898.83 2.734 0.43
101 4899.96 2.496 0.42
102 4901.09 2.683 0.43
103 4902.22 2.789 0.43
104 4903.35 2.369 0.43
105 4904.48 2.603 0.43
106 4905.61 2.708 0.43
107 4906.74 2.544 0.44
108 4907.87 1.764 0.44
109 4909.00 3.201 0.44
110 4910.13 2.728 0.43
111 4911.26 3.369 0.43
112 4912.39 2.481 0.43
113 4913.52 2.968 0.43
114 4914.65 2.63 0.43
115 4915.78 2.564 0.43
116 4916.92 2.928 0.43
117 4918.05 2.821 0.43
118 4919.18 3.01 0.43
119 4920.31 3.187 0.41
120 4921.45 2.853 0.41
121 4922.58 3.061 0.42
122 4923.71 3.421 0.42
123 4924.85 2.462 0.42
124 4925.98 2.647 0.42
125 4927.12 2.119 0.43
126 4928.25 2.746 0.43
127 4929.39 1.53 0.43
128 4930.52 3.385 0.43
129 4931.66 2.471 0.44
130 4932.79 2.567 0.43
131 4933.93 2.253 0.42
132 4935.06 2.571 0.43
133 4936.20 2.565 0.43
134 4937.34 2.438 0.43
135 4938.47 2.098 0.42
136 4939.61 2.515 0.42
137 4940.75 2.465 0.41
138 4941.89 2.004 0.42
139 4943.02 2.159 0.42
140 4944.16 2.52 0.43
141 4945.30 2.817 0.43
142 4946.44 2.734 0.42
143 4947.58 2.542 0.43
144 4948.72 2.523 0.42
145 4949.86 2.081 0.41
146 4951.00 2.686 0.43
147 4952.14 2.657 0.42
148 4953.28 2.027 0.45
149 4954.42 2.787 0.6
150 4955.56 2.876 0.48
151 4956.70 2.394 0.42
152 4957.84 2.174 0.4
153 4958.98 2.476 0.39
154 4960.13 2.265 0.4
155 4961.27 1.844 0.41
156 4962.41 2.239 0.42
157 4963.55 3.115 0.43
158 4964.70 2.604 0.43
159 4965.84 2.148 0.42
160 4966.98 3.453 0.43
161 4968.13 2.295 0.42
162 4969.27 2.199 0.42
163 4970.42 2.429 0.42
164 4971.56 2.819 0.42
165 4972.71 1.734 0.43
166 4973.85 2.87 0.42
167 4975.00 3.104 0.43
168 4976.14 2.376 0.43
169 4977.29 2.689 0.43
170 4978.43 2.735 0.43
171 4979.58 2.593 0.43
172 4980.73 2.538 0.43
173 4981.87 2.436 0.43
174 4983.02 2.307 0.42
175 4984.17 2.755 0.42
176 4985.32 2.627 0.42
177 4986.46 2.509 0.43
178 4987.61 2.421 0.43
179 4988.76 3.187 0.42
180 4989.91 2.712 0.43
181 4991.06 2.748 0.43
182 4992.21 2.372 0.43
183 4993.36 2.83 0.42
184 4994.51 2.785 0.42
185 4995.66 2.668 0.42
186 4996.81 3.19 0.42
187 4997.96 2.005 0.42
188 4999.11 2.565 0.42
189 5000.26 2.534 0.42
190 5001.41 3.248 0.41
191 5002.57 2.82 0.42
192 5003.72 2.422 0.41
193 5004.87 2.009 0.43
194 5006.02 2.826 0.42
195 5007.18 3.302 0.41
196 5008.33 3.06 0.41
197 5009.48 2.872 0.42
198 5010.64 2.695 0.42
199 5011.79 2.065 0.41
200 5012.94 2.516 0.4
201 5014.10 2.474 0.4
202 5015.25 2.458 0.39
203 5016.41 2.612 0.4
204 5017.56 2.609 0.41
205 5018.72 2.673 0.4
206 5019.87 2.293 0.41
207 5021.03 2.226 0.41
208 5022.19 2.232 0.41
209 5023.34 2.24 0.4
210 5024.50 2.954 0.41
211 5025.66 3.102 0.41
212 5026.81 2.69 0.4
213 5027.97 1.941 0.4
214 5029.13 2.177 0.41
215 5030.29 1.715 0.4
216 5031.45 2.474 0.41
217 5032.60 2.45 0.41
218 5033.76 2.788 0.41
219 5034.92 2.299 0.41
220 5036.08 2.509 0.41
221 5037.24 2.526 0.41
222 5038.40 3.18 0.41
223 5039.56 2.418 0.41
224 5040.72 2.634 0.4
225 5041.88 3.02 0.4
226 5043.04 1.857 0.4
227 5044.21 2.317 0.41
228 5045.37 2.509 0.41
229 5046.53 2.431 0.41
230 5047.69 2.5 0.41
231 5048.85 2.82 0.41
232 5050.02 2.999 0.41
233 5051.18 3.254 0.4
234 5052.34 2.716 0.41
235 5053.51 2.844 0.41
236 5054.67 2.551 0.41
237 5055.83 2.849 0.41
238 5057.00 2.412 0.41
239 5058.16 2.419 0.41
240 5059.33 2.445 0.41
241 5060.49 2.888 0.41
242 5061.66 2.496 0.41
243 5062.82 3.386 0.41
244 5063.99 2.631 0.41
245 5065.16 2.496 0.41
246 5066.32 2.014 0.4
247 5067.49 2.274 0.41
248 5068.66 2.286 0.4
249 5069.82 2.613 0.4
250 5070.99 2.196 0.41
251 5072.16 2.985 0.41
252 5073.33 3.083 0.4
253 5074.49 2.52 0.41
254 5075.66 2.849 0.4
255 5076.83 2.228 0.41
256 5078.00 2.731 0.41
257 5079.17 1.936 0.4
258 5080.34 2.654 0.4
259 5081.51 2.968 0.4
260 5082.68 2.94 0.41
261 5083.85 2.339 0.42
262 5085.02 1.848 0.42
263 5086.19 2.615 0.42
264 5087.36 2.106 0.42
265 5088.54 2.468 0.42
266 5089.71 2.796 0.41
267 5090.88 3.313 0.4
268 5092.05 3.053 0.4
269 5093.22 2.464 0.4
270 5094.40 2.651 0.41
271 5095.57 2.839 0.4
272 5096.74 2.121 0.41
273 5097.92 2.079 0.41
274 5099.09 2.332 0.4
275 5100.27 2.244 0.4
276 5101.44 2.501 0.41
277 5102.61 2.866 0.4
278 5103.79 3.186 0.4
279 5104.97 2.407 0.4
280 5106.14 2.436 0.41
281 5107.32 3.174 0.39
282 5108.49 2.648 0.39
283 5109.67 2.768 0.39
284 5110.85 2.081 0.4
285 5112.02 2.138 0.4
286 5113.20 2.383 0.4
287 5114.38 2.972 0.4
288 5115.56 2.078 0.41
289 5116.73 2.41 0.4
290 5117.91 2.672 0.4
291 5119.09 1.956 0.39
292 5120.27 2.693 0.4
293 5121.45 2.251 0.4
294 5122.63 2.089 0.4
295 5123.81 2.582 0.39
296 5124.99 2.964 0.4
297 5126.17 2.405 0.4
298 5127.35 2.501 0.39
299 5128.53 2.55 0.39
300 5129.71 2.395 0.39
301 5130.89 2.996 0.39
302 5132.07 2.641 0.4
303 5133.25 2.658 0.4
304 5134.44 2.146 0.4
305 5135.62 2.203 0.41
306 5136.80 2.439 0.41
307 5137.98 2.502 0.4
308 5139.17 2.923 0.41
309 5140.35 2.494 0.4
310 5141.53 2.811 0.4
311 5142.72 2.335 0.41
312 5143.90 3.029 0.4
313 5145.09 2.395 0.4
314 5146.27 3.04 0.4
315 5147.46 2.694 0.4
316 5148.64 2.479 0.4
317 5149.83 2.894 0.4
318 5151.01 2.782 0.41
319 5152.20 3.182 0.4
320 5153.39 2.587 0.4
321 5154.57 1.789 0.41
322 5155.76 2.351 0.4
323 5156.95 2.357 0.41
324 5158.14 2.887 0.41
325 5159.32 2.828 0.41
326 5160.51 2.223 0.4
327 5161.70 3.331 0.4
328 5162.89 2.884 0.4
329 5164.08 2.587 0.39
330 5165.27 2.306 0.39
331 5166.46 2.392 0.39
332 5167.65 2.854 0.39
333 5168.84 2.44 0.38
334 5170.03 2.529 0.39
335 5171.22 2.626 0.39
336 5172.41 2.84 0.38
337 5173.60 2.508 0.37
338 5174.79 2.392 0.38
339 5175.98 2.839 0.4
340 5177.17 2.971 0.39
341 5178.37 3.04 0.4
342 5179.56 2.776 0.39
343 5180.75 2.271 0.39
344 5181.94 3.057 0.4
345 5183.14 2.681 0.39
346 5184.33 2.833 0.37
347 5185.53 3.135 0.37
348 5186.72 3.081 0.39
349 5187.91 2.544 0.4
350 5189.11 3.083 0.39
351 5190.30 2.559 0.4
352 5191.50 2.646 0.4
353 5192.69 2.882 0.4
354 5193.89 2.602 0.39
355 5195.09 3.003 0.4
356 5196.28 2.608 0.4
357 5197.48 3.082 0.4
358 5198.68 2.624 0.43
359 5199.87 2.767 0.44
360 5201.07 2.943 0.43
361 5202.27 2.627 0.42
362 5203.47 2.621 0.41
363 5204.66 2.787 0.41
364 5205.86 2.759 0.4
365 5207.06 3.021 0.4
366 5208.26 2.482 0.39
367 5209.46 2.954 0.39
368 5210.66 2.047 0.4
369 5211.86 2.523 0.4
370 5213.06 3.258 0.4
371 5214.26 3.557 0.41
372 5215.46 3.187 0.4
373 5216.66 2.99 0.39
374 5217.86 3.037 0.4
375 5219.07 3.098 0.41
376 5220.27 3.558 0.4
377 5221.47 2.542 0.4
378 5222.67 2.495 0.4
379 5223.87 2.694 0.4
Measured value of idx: 2.57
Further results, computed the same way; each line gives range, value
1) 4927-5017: 2.55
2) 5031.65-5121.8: 2.57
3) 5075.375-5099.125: 2.54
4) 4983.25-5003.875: 2.69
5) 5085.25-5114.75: 2.57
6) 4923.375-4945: 2.46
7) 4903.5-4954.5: 2.6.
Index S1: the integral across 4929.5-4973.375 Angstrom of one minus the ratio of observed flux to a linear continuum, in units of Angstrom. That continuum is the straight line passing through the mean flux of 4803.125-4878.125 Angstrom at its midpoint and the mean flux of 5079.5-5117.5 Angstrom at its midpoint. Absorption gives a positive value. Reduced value 4.1 Angstrom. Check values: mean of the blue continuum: 2.84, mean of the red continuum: 2.56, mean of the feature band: 2.46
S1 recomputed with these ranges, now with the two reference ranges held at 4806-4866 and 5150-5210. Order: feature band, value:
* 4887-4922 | 1.4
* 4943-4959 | 1.8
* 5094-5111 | 1.2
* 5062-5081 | 1.5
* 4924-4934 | 1.2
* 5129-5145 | 1.0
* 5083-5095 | 0.8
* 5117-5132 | 1.3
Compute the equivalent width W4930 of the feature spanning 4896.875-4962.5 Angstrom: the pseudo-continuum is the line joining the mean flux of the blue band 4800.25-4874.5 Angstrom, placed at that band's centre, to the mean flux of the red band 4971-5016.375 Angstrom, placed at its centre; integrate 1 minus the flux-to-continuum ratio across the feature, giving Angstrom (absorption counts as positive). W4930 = 3.8 Angstrom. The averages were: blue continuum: 2.85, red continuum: 2.64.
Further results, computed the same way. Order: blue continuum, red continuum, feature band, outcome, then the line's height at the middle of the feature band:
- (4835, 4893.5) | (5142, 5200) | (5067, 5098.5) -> 2.0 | 2.72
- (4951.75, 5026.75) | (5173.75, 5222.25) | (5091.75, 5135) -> 3.4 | 2.73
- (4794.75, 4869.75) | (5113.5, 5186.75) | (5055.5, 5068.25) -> 0.6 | 2.68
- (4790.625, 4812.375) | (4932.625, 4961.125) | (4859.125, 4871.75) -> -1.6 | 2.64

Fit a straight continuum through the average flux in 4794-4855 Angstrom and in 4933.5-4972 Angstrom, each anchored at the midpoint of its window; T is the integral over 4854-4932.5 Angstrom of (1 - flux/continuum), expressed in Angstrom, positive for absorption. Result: -4.1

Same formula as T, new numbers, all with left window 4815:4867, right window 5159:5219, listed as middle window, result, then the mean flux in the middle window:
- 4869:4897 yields 1.7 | 2.66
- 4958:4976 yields 2.1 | 2.5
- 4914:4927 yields -0.1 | 2.85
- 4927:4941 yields 1.9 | 2.45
